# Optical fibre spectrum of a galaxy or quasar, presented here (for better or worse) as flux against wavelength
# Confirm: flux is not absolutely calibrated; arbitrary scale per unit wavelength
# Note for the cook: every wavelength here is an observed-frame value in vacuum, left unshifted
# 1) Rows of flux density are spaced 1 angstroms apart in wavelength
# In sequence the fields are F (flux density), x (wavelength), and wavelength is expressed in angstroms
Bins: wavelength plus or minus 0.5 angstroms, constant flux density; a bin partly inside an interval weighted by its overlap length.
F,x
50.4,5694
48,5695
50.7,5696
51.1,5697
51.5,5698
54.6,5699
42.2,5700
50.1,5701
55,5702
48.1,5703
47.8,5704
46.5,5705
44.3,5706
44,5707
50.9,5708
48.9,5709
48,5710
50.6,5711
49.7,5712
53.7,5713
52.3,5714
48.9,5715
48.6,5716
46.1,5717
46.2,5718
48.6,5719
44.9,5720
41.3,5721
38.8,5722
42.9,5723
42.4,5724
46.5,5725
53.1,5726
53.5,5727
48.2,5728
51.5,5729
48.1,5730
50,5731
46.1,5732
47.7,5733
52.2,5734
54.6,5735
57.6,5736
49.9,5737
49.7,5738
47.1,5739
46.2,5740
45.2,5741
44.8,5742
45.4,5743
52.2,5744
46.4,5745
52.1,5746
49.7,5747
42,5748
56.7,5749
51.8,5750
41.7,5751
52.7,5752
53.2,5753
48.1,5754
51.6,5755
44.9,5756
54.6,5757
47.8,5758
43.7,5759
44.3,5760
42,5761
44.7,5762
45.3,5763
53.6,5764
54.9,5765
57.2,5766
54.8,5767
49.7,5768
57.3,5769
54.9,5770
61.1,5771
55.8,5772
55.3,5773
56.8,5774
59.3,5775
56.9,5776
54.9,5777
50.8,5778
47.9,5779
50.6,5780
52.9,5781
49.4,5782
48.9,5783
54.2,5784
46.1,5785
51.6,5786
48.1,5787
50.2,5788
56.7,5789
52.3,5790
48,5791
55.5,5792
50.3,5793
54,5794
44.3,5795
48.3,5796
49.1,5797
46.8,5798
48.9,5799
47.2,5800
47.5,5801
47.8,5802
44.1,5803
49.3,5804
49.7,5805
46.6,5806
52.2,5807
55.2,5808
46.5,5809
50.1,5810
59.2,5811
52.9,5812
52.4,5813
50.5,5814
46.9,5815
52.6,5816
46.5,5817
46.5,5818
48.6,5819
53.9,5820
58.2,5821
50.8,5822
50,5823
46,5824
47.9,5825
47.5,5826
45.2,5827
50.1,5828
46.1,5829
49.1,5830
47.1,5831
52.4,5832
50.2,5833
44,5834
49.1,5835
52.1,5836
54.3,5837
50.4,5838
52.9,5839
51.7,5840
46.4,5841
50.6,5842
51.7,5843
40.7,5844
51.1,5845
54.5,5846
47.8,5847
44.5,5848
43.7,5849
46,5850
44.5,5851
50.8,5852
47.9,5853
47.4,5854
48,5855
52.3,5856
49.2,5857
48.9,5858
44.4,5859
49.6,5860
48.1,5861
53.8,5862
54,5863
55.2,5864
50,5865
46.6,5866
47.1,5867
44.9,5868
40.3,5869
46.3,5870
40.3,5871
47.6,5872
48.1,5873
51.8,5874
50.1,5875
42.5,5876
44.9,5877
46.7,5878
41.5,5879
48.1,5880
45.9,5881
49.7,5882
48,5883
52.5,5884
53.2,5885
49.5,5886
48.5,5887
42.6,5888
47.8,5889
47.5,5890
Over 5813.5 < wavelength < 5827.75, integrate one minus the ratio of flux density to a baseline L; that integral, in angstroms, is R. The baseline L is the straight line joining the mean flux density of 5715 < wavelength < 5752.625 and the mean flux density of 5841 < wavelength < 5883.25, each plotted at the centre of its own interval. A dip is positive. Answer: -0.4 angstroms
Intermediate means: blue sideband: 48.2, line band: 49.4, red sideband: 47.7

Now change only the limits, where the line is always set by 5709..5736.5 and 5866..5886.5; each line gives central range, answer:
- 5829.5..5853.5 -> -0.8 angstroms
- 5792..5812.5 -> -0.8 angstroms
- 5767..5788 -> -2.2 angstroms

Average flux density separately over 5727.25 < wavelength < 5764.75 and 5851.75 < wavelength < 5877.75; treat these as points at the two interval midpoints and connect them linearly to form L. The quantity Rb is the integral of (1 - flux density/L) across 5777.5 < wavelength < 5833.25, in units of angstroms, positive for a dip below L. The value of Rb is -1.6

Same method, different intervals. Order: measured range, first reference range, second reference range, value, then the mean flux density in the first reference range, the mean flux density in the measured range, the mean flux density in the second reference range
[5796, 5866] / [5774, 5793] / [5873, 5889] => 0.8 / 52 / 49.4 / 47.7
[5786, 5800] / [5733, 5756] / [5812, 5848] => -0.2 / 49.4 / 50.1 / 49.6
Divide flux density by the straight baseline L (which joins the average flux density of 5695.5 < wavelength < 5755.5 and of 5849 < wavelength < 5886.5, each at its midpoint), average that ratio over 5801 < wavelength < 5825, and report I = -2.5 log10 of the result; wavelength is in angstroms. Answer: -0.043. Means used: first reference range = 48.7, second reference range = 47.9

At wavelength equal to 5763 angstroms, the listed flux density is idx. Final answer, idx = 45.3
